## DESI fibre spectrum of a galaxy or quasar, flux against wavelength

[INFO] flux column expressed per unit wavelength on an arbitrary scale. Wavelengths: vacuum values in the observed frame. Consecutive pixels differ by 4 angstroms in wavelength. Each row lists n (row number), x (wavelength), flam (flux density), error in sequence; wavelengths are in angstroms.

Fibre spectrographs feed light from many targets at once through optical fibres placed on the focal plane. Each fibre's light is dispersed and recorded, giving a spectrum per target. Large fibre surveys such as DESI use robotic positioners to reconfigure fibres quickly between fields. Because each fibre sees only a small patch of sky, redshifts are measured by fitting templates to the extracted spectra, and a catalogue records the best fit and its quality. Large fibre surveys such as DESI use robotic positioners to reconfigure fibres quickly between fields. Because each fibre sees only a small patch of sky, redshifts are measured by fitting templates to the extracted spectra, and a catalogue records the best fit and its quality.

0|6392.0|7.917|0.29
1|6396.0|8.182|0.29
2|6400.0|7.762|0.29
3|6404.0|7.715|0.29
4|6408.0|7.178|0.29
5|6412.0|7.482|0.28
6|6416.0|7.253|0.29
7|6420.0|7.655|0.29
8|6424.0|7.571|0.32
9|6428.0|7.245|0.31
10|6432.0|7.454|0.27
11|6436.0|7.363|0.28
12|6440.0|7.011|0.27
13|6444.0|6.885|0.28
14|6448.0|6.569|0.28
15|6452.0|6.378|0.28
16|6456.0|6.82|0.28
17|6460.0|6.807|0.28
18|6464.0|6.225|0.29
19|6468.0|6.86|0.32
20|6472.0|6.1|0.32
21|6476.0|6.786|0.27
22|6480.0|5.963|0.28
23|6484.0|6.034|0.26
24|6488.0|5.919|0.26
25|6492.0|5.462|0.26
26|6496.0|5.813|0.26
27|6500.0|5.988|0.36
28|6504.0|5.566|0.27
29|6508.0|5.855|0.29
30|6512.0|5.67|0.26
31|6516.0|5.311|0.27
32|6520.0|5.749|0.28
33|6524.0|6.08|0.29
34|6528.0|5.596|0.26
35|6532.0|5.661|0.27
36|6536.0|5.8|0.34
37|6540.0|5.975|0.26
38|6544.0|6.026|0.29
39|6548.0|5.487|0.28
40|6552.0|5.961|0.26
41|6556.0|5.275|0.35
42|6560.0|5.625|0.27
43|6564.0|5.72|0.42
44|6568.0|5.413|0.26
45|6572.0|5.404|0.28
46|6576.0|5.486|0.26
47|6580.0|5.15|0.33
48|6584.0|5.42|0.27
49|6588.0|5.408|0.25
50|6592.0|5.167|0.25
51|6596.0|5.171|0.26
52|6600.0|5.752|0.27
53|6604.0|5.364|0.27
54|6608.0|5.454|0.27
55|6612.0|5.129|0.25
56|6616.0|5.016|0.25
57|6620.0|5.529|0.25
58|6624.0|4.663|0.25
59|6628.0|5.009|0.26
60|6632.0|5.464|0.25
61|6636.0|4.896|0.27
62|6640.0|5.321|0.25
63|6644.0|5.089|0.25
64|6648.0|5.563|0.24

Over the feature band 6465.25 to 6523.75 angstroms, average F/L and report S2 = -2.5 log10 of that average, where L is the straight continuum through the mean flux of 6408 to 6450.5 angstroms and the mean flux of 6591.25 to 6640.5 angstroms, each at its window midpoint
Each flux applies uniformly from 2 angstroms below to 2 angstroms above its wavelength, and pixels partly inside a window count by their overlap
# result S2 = 0.10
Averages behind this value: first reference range 7.24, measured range 5.94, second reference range 5.22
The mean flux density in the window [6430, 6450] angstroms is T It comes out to 7.06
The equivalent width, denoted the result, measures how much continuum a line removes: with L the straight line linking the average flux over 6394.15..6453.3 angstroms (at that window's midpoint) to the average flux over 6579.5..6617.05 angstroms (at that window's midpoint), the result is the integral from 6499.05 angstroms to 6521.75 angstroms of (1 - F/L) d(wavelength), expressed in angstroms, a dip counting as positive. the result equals 2.3 angstroms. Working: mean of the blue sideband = 7.32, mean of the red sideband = 5.32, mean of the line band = 5.68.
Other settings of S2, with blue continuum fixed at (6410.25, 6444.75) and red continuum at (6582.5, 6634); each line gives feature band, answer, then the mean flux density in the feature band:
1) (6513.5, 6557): 0.07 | 5.73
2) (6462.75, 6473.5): 0.07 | 6.42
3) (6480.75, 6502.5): 0.13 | 5.84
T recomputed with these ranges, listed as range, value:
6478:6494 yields 5.84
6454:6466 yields 6.62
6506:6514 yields 5.76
